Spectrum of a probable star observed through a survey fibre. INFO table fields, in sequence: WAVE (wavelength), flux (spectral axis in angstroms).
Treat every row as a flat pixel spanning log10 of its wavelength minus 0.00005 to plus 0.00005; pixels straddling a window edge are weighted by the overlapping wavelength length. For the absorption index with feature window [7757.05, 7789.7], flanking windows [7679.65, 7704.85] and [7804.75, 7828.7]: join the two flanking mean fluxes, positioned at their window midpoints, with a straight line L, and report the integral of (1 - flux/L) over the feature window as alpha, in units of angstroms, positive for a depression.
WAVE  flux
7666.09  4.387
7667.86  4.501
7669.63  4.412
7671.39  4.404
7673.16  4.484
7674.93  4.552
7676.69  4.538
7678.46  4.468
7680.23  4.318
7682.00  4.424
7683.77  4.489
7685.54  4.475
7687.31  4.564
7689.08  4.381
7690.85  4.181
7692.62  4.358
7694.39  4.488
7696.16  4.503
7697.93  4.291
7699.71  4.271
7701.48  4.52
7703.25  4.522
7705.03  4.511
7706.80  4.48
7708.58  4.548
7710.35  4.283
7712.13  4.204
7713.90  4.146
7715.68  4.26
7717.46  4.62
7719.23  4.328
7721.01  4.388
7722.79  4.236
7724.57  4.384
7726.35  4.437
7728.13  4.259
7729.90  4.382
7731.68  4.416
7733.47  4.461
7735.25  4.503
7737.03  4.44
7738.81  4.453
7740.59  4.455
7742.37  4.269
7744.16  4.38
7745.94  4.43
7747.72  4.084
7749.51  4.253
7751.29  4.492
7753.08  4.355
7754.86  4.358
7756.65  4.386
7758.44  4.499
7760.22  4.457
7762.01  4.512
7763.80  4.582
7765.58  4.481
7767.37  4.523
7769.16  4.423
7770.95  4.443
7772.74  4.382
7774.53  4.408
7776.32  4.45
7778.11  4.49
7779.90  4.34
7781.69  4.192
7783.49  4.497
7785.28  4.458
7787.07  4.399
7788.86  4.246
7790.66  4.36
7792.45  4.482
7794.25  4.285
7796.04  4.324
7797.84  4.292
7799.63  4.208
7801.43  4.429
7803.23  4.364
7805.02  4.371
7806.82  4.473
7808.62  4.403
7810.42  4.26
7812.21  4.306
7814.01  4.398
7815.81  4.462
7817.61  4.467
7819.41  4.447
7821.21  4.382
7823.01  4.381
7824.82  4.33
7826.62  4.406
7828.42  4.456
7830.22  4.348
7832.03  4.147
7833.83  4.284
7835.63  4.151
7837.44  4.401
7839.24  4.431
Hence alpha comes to -0.2 angstroms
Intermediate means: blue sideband 4.42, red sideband 4.39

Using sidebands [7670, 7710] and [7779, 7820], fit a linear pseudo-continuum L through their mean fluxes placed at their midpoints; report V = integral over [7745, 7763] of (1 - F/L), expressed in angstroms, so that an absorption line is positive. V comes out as 0.06 angstroms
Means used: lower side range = 4.44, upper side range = 4.37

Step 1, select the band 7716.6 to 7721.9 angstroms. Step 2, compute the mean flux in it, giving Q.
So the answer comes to 4.45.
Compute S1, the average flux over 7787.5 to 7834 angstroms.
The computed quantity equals 4.36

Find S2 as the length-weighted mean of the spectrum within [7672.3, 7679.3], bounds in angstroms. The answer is 4.51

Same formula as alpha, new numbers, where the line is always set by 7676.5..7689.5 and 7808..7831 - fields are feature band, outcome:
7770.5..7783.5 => 0.05 angstroms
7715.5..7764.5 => 0.33 angstroms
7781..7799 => 0.20 angstroms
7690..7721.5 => 0.42 angstroms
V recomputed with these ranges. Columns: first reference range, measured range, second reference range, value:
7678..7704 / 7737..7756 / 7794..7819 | 0.1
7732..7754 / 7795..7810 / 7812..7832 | 0.1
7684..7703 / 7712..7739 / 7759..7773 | 0.4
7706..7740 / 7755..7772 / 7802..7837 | -0.4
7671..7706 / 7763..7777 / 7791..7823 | -0.2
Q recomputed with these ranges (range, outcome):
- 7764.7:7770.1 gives 4.47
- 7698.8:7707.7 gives 4.46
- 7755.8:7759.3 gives 4.44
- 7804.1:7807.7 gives 4.43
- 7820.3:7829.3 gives 4.39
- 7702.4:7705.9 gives 4.51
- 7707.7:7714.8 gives 4.3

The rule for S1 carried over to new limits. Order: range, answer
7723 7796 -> 4.4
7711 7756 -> 4.36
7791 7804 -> 4.34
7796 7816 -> 4.36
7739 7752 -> 4.34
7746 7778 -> 4.42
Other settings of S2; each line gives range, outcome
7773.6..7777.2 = 4.43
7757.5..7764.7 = 4.52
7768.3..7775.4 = 4.41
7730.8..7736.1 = 4.45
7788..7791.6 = 4.3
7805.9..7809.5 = 4.43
